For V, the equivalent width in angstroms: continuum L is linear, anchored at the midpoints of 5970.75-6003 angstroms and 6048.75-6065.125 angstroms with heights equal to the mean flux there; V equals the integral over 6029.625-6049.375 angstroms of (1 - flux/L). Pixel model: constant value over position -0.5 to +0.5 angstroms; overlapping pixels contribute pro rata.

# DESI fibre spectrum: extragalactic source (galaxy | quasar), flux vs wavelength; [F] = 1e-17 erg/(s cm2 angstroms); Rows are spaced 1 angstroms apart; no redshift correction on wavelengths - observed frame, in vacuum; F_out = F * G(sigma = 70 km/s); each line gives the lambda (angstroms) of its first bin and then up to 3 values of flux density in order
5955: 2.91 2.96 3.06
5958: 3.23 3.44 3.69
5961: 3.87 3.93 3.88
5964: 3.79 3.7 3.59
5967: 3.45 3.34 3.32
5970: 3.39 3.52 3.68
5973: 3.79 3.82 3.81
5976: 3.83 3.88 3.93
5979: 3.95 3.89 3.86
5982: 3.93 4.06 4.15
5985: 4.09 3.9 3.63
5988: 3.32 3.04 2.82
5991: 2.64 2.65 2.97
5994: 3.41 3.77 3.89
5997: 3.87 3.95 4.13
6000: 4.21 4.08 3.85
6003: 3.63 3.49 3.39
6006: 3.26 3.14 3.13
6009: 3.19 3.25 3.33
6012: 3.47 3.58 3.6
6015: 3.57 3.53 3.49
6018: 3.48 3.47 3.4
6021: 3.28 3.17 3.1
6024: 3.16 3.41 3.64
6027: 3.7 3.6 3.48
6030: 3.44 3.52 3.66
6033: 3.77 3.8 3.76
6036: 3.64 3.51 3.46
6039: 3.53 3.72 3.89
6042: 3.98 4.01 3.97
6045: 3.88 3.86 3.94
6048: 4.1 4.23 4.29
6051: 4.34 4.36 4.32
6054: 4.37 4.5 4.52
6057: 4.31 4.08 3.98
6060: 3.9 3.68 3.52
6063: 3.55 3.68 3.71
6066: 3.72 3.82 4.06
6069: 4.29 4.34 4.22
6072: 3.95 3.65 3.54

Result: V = 1.0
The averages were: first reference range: 3.7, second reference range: 4.08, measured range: 3.78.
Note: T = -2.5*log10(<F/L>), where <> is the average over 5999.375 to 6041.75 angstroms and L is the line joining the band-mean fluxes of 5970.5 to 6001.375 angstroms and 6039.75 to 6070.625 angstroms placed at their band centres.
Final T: 0.10 mag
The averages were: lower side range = 3.69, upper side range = 4.03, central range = 3.52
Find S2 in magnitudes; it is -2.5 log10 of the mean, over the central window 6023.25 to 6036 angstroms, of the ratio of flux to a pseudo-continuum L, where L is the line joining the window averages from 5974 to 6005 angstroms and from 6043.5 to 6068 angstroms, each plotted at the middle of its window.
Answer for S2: 0.094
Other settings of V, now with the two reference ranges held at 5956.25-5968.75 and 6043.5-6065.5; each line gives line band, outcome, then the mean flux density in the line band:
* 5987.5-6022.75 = 3.3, 3.44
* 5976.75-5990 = -0.4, 3.78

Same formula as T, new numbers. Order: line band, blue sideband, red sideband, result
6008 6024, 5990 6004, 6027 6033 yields 0.06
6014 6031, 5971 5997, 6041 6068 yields 0.12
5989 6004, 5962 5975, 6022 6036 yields 0.01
